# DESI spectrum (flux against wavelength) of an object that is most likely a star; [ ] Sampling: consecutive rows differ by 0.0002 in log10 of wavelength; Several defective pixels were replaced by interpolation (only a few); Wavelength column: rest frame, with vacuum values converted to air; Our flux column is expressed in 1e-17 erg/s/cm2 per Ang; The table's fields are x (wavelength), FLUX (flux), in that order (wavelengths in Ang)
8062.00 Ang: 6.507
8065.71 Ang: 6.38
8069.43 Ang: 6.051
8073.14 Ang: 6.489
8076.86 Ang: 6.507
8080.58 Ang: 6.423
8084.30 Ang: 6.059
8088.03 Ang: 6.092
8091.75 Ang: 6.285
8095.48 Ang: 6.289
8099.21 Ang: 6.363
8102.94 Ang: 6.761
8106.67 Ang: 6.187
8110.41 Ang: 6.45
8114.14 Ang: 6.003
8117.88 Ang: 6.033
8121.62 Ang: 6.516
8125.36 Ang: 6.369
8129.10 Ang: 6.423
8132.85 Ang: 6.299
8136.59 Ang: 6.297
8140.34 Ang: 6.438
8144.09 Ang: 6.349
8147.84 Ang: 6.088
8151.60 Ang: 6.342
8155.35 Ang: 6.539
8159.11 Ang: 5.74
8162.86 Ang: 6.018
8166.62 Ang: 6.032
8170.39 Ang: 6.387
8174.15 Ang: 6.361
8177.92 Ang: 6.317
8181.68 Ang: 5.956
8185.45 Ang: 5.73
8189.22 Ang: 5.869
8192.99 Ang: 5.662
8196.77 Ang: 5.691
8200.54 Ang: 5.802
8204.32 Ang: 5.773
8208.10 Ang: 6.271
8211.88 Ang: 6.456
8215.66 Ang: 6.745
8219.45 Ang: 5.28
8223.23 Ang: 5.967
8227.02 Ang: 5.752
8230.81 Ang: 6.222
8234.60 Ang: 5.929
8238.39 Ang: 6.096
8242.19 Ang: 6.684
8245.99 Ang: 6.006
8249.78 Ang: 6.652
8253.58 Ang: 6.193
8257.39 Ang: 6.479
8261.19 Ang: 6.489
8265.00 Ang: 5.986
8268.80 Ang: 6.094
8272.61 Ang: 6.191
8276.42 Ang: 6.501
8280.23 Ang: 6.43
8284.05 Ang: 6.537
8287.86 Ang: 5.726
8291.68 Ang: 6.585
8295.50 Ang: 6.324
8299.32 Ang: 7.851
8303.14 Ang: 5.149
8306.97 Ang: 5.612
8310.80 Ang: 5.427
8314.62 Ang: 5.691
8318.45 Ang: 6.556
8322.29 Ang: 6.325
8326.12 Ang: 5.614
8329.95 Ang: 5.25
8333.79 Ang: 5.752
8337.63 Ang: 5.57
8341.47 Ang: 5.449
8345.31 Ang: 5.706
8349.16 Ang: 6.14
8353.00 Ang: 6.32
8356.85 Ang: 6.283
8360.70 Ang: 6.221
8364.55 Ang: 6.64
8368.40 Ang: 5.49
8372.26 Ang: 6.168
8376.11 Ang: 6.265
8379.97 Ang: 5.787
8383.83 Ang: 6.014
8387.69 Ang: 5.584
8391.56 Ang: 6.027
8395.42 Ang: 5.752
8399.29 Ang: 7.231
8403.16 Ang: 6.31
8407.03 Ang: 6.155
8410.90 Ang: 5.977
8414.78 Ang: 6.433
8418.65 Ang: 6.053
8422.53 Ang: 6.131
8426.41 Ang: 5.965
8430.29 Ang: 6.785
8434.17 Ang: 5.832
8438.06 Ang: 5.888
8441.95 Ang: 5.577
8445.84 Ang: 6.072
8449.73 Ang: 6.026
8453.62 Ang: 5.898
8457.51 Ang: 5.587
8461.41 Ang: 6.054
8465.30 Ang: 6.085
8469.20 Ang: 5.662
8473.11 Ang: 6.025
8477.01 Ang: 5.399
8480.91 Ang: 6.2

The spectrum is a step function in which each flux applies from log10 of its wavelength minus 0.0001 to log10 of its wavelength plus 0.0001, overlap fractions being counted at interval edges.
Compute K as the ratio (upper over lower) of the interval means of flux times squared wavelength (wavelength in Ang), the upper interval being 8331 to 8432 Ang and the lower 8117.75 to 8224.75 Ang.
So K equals 1.0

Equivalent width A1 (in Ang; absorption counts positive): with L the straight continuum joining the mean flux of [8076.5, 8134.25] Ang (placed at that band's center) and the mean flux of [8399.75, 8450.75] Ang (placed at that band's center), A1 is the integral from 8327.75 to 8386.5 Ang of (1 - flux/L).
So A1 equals 2.2 Ang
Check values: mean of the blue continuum 6.31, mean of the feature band 5.93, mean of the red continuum 6.13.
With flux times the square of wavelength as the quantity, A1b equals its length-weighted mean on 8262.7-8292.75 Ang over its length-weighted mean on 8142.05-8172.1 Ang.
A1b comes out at 1.0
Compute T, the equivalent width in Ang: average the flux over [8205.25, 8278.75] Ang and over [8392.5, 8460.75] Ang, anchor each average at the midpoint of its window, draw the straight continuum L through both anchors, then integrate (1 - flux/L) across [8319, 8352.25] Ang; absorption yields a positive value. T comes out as 2.00 Ang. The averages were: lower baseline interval 6.21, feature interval 5.78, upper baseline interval 6.1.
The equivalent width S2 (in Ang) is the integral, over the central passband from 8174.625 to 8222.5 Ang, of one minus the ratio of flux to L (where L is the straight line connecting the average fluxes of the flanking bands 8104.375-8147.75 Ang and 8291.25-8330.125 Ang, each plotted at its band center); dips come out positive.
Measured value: 1.8 Ang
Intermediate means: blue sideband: 6.3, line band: 5.97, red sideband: 6.05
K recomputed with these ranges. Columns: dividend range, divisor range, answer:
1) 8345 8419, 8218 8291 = 1.02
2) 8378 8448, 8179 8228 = 1.08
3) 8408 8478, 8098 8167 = 1.03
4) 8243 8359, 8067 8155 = 1.01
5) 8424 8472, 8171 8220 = 1.05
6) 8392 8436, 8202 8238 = 1.08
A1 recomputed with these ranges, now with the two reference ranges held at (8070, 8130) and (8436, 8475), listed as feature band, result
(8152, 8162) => 0.15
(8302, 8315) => 1.29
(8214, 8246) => 0.45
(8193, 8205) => 0.89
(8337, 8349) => 0.73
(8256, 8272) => -0.34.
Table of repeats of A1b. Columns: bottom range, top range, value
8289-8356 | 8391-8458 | 1.05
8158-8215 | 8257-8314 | 1.06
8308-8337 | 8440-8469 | 1.05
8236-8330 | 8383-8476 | 1.01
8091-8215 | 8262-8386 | 1.02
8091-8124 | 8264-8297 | 1.03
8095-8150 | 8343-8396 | 1.01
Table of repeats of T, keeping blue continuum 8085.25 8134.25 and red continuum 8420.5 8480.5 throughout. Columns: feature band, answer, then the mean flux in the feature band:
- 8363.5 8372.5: 0.0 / 6.03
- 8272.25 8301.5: -1.9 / 6.52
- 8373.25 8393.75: 0.2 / 5.95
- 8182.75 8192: 0.6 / 5.8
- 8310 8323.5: 0.1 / 6.03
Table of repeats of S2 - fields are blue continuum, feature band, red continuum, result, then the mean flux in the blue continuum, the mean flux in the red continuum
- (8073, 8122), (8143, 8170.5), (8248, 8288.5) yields 0.6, 6.31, 6.31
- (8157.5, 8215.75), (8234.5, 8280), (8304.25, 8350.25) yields -3.2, 6.03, 5.74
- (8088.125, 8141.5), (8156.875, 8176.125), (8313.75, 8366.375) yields 0.4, 6.33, 5.97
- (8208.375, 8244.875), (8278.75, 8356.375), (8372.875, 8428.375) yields 1.6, 6.13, 6.12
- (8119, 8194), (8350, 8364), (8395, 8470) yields -0.4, 6.19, 6.09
